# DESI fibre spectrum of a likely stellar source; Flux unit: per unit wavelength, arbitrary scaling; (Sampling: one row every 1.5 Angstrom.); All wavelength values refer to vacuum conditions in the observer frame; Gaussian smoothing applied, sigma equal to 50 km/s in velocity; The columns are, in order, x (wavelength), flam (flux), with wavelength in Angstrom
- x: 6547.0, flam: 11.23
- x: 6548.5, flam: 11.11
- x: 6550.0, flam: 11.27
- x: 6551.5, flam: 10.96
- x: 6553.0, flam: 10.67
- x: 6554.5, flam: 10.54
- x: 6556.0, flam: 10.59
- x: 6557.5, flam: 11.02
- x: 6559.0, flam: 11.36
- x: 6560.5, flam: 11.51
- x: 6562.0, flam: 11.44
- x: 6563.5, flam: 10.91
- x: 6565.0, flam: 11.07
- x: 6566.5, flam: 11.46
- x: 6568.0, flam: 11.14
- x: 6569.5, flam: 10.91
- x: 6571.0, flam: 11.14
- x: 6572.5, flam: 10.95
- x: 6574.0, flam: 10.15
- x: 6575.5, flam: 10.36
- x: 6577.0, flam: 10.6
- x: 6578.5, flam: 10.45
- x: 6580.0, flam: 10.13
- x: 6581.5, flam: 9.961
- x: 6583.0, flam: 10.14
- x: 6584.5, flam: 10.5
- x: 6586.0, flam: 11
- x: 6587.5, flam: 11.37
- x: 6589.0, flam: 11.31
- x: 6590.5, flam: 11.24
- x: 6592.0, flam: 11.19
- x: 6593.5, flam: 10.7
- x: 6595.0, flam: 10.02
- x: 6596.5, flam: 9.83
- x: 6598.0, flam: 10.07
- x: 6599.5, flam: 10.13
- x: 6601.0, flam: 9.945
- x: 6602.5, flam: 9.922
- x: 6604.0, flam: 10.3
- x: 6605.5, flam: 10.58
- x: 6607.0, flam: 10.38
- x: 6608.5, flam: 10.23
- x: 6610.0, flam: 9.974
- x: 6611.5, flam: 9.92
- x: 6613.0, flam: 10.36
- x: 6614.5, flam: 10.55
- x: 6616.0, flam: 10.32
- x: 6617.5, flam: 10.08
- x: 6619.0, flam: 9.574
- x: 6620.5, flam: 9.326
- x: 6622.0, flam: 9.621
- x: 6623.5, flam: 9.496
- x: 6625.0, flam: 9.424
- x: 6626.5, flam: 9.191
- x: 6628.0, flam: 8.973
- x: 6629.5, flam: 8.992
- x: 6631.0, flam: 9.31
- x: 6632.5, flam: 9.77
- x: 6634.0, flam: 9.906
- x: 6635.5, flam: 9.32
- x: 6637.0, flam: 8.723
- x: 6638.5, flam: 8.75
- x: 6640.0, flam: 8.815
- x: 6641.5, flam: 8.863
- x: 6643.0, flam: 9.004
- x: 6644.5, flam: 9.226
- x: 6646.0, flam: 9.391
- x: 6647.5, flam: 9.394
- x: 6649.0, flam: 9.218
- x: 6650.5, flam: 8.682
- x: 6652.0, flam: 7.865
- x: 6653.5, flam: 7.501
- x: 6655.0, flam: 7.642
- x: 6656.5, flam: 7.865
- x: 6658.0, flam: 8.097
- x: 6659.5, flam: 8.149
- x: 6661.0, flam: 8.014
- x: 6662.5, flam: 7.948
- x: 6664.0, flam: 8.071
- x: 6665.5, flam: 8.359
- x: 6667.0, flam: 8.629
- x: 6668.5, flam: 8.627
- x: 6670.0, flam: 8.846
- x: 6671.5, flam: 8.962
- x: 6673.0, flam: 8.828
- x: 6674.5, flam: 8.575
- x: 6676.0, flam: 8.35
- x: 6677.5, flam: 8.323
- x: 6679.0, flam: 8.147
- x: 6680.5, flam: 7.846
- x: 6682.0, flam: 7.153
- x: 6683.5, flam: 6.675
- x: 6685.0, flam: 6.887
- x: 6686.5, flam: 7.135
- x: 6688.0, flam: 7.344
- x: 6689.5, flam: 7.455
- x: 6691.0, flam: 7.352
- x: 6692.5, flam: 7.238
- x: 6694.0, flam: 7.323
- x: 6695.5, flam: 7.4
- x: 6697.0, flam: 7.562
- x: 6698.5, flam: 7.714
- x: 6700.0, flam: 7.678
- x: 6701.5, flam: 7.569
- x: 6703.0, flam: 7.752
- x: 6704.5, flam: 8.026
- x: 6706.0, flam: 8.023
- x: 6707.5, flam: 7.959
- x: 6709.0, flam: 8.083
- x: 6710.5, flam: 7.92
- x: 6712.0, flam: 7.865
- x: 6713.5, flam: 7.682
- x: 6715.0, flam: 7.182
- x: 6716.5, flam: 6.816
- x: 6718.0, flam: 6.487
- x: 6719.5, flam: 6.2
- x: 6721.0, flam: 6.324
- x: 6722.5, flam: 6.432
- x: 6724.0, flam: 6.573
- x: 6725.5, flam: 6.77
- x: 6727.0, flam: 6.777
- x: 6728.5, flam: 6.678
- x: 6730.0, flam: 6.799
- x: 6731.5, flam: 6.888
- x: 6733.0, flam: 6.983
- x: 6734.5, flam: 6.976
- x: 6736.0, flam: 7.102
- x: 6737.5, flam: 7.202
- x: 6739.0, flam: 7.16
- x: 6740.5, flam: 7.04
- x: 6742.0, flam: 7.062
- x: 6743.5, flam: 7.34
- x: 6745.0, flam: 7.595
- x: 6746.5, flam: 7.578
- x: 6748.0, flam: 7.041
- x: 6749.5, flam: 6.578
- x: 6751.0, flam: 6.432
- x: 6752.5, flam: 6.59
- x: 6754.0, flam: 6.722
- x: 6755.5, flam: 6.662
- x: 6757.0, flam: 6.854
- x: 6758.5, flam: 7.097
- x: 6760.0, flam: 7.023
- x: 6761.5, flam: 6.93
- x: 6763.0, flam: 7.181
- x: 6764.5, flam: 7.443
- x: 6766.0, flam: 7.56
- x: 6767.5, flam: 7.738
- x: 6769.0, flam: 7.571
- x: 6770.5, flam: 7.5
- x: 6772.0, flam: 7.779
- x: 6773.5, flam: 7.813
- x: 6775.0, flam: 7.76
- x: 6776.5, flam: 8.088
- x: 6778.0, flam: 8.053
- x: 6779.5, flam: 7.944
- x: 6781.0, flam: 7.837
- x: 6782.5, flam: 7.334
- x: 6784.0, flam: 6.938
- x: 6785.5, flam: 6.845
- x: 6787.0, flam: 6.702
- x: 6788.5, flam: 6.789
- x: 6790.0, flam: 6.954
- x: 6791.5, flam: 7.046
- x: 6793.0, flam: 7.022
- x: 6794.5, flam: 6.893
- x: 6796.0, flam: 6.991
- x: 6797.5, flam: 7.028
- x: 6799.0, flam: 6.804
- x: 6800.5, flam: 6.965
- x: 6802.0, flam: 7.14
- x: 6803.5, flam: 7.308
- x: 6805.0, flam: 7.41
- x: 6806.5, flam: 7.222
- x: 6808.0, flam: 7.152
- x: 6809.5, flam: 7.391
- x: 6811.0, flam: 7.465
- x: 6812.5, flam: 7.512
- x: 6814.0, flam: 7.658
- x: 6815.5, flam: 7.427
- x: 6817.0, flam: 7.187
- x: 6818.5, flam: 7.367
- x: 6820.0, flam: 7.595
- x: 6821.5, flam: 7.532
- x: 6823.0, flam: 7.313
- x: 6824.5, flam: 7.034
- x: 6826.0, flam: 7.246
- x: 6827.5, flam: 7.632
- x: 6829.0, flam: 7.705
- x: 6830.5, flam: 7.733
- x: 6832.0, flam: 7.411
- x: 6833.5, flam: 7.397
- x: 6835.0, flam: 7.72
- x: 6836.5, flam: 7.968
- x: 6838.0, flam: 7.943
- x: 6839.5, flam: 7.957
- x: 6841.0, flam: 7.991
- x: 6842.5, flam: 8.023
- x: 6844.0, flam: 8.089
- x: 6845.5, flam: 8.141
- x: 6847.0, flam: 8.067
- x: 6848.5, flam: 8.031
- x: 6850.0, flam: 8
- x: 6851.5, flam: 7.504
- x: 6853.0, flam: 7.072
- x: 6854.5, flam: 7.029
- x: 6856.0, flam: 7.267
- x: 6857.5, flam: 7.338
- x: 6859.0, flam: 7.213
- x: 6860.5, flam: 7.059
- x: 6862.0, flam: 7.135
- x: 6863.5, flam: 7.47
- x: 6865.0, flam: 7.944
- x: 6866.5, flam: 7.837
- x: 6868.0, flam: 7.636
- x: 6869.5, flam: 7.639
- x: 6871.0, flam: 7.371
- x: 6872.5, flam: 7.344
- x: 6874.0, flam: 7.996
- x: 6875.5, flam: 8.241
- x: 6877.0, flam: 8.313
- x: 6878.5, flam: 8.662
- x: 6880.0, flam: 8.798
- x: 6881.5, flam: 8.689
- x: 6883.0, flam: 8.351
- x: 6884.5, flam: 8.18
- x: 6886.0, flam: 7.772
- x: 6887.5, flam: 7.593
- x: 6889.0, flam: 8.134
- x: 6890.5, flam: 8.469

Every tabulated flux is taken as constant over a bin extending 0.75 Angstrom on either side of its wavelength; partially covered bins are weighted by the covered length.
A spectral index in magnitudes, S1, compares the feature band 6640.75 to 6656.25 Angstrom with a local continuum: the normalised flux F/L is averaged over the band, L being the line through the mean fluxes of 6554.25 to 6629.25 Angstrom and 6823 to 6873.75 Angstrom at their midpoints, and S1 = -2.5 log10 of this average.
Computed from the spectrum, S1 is 0.13 mag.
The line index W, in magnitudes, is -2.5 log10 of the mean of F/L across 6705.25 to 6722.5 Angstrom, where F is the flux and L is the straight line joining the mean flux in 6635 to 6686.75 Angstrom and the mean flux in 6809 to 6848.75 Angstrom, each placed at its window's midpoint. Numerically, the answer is 0.12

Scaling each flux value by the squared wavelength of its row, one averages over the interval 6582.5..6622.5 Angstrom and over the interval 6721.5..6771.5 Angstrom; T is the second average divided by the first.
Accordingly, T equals 0.71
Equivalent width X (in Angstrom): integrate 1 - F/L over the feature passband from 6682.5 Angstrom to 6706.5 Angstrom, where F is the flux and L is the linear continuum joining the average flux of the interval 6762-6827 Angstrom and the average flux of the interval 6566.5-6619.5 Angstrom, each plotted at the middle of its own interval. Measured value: 3.9 Angstrom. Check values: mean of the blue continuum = 10.5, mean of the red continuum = 7.34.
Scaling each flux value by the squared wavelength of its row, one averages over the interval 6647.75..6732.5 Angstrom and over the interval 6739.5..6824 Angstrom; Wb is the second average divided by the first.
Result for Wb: 1.0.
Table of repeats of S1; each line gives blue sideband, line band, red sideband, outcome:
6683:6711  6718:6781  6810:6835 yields 0.06 mag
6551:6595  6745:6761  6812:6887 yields 0.27 mag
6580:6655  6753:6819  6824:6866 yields 0.13 mag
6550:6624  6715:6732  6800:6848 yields 0.31 mag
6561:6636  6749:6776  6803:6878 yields 0.17 mag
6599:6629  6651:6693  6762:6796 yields 0.14 mag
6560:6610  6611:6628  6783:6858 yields 0.04 mag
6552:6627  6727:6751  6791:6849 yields 0.21 mag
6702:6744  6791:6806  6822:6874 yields 0.05 mag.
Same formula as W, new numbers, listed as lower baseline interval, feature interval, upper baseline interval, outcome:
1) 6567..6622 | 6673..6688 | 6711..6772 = 0.10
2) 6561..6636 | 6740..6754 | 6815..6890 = 0.25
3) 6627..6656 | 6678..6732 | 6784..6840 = 0.14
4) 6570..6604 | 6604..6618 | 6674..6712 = -0.04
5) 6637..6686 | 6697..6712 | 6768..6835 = 0.03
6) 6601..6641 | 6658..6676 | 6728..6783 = 0.05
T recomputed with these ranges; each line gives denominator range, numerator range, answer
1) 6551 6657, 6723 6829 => 0.76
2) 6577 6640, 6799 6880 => 0.81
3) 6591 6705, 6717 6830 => 0.84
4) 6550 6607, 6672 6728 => 0.72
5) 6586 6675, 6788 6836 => 0.82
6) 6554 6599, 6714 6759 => 0.67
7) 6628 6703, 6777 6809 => 0.90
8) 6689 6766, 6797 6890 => 1.10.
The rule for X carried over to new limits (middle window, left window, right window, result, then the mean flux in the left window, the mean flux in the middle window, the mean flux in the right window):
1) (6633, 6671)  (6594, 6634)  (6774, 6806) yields 2.83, 9.86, 8.61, 7.24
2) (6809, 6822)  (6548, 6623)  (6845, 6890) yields 1.32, 10.6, 7.46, 7.8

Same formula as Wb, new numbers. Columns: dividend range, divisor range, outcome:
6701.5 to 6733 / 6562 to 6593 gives 0.69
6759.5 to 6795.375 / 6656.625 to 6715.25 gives 0.96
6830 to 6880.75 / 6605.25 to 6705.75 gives 0.95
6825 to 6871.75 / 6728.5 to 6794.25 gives 1.09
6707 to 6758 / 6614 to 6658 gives 0.79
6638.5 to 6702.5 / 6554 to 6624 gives 0.79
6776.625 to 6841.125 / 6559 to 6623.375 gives 0.75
